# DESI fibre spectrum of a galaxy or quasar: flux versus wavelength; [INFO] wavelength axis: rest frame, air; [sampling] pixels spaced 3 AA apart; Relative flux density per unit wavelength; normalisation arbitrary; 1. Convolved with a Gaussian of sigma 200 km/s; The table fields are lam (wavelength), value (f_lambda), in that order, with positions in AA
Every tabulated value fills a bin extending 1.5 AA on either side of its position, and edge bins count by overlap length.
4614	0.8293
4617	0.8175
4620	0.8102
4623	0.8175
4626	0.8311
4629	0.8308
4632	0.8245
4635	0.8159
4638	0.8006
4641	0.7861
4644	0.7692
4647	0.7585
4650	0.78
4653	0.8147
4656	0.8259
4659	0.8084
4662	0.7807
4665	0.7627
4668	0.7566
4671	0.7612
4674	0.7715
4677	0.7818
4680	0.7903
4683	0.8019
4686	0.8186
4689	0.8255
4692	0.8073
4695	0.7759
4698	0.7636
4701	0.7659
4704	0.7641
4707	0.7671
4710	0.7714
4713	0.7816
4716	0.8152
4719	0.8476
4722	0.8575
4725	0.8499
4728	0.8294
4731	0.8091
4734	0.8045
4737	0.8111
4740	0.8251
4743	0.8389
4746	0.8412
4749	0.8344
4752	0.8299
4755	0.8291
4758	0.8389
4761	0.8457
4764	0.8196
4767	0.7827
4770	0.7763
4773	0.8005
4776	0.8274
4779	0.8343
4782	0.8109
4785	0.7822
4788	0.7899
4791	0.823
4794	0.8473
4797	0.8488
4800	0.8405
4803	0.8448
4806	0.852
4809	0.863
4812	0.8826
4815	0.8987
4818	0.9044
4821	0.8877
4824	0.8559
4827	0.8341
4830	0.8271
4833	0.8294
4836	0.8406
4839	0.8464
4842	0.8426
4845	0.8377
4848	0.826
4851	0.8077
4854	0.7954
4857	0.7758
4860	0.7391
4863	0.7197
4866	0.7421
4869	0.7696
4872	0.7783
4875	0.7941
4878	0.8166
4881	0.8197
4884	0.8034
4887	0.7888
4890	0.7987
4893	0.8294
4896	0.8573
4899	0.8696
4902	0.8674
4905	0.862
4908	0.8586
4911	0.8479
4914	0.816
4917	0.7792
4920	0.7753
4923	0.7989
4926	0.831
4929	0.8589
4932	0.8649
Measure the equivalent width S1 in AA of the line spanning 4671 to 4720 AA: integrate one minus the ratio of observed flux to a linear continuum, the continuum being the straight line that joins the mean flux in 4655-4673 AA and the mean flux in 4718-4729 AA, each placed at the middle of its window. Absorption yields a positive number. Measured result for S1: 1.6 AA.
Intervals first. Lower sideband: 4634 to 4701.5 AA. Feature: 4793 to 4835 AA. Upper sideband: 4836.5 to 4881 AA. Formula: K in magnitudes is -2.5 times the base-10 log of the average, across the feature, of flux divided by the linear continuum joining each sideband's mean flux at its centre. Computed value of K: -0.09 mag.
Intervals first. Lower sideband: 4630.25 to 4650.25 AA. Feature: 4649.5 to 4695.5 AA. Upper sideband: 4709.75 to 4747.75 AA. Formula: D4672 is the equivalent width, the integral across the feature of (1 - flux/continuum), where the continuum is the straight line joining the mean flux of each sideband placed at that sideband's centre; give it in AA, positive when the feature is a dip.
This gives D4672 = 0.6 AA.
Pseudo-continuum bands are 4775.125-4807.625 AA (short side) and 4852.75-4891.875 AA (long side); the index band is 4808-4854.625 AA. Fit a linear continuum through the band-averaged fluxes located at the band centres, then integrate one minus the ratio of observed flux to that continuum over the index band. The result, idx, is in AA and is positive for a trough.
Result -2.6 AA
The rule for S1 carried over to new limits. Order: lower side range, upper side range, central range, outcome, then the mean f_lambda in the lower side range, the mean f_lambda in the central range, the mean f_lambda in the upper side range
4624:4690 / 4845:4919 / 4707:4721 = -0.06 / 0.795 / 0.802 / 0.807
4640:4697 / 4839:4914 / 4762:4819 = -2.20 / 0.788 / 0.833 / 0.811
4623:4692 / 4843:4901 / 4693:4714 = 0.69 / 0.796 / 0.771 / 0.799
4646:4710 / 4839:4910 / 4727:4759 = -1.34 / 0.785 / 0.826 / 0.81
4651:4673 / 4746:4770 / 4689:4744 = 0.19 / 0.787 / 0.805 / 0.824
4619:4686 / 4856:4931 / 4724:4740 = -0.42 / 0.795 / 0.82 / 0.808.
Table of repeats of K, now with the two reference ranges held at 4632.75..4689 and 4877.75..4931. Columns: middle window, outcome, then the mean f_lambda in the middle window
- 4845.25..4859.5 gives 0.026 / 0.8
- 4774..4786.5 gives -0.007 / 0.813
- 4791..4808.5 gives -0.045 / 0.846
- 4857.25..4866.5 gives 0.115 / 0.738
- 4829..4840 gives -0.026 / 0.836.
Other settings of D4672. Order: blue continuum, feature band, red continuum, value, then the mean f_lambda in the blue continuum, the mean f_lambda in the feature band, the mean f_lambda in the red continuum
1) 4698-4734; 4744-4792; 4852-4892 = -1.2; 0.804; 0.817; 0.781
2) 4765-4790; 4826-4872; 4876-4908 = 1.1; 0.801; 0.801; 0.832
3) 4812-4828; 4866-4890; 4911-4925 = 1.1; 0.878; 0.793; 0.8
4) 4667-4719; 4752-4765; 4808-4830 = 0.0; 0.786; 0.833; 0.872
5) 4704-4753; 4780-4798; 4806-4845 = 0.6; 0.818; 0.817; 0.858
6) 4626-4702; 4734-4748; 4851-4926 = -0.5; 0.792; 0.827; 0.805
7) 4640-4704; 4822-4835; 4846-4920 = -0.6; 0.785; 0.839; 0.806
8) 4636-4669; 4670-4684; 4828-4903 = 0.1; 0.787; 0.781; 0.809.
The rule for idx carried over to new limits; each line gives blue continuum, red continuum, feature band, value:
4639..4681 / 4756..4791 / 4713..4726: -0.6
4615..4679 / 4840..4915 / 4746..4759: -0.5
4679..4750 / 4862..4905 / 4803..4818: -1.2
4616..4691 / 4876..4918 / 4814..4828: -1.0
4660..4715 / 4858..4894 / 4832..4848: -1.1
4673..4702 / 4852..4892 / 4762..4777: -0.3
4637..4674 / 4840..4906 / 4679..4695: -0.4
